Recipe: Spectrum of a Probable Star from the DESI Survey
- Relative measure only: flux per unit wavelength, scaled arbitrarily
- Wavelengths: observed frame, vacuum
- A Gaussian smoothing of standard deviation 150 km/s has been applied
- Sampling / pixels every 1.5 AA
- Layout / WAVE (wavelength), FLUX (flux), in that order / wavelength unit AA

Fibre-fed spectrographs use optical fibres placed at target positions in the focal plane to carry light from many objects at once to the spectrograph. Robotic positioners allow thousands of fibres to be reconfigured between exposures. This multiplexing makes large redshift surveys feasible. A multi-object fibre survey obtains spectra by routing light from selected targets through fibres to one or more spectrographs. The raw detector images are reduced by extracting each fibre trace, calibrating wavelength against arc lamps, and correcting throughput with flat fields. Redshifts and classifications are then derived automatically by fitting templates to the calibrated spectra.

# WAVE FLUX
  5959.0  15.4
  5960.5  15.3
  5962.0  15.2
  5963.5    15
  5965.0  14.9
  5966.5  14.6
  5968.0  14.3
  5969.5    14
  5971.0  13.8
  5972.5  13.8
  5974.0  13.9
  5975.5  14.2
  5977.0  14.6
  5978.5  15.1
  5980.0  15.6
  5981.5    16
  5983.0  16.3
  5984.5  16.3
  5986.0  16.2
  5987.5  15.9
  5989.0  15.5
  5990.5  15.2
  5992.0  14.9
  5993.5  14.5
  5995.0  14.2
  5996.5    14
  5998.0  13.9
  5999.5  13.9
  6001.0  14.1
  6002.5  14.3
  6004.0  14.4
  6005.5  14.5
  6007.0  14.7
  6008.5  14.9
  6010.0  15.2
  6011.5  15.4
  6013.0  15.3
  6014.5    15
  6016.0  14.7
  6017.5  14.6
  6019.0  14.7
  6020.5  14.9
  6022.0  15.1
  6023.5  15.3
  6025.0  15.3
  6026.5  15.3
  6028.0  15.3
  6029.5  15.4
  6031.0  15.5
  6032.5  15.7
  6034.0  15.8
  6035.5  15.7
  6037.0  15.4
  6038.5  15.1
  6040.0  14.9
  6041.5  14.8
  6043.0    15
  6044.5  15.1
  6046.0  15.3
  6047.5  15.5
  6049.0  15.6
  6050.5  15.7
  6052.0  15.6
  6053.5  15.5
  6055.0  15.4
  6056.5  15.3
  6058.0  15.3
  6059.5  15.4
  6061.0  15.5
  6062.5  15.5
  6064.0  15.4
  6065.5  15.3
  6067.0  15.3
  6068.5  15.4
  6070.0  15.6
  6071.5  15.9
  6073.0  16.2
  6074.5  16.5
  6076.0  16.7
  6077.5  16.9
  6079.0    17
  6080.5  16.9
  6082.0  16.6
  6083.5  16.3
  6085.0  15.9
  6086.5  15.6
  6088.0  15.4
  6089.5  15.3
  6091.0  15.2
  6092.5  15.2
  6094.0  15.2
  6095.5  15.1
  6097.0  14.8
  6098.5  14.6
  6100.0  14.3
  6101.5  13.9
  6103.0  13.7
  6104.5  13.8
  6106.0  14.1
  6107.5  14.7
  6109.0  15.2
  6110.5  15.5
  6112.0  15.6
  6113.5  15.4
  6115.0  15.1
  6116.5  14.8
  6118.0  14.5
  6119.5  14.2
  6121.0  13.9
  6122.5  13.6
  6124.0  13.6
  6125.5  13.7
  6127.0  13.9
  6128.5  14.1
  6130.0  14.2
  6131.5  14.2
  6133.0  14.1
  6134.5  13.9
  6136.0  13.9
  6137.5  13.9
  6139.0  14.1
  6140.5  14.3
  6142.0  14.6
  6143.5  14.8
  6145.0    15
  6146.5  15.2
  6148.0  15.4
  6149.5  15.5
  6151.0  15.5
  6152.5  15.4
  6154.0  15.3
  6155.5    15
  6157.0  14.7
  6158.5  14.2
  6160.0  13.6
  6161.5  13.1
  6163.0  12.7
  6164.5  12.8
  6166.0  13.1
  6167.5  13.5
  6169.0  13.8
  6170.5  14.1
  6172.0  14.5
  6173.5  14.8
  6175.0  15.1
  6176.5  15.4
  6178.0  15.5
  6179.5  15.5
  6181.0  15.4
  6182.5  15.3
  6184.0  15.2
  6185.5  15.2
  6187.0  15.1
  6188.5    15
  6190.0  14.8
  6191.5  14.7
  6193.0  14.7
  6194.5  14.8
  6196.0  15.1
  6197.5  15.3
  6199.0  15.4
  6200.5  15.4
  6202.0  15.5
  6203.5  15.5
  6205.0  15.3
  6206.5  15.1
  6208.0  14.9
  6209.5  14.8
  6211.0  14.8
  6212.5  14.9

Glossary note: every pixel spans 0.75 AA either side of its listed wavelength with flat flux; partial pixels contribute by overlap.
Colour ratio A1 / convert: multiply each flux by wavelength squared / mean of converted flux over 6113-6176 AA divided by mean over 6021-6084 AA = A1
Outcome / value 0.94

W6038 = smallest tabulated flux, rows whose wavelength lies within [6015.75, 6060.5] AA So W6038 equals 14.6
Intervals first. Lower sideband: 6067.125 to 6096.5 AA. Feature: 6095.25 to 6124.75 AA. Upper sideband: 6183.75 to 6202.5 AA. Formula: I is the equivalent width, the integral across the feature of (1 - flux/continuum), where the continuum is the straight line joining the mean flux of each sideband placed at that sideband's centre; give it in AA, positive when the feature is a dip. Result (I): 2.25 AA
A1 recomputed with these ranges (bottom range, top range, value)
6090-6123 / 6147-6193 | 1.02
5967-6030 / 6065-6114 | 1.07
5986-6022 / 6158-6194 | 1.04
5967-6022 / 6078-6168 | 1.03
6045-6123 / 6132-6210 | 0.99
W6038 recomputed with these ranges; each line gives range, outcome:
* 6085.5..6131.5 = 13.6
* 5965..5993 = 13.8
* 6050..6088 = 15.3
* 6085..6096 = 15.1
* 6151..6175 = 12.7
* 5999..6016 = 13.9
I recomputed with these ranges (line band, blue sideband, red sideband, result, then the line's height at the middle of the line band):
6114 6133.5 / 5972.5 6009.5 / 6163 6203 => 0.8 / 14.8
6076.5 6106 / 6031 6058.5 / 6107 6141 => -1.1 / 14.8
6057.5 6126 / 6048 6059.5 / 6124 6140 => -2.1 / 14.8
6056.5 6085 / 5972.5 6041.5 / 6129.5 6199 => -2.1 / 14.9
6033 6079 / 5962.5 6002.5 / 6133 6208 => -2.6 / 14.8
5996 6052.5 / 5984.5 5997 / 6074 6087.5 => 2.2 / 15.6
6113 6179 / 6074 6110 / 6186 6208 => 3.8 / 15.2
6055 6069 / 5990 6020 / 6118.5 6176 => -0.9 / 14.5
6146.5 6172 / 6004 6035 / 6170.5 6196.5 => 1.3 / 15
